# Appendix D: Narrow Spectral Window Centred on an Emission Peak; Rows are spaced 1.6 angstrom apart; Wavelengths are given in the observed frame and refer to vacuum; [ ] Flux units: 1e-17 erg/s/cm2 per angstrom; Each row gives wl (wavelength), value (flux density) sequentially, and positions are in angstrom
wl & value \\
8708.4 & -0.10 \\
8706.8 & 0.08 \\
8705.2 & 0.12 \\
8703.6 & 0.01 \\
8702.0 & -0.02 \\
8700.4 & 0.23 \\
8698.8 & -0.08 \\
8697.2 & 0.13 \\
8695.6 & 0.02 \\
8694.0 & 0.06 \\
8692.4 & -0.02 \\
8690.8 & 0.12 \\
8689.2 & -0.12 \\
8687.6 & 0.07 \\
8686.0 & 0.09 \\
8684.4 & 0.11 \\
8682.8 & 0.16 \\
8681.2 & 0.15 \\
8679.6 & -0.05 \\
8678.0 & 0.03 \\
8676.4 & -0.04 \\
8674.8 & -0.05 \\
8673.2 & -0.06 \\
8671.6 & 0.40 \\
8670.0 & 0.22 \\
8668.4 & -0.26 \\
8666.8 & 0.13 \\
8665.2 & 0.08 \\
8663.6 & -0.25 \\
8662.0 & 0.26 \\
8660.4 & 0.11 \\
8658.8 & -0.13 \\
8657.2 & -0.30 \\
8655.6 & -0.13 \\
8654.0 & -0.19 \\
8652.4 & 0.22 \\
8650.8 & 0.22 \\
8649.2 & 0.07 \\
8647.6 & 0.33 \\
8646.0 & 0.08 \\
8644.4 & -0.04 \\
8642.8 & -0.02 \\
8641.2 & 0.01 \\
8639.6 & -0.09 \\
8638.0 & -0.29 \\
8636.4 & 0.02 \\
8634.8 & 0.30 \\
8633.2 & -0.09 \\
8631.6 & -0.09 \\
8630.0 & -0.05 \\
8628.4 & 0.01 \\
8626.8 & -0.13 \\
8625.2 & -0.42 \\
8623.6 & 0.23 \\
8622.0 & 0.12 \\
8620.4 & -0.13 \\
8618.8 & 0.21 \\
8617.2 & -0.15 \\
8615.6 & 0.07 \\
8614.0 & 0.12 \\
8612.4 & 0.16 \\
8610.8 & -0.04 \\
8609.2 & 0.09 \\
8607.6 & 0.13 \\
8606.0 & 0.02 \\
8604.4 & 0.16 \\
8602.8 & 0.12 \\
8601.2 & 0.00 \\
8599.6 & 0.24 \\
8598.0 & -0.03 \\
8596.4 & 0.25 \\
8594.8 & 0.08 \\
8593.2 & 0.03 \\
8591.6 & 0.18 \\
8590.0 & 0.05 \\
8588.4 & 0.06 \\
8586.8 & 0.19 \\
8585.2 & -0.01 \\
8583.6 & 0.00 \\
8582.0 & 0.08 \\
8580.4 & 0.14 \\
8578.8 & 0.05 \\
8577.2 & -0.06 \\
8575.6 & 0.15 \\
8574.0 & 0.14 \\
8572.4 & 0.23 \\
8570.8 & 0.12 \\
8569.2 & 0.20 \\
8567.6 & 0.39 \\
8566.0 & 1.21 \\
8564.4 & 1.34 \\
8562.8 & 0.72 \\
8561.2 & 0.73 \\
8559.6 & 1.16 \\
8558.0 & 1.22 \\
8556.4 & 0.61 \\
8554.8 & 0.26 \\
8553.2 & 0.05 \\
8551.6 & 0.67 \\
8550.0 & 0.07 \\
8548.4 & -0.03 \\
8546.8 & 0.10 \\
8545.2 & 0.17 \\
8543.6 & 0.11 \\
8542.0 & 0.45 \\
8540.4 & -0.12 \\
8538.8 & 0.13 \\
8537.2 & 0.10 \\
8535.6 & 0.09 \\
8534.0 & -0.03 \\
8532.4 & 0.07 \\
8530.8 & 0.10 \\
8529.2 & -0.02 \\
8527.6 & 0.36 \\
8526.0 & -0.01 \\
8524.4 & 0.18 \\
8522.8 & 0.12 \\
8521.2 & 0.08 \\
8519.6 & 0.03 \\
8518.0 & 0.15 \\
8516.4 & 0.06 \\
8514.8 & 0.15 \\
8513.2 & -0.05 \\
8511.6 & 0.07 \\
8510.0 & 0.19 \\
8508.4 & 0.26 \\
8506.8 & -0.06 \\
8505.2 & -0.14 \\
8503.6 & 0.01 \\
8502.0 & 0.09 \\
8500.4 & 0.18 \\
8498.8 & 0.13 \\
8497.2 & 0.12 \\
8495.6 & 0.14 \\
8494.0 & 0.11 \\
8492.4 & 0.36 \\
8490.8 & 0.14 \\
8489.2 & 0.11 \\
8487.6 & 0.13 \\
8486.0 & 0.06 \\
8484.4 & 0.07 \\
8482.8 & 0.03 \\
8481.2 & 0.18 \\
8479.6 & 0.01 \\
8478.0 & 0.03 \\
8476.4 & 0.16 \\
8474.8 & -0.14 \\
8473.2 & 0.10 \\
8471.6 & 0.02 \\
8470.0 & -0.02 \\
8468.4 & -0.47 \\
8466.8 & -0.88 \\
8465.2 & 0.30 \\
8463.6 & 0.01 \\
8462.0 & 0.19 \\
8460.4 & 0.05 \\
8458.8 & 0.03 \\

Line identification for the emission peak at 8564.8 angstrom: [O II] 3727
